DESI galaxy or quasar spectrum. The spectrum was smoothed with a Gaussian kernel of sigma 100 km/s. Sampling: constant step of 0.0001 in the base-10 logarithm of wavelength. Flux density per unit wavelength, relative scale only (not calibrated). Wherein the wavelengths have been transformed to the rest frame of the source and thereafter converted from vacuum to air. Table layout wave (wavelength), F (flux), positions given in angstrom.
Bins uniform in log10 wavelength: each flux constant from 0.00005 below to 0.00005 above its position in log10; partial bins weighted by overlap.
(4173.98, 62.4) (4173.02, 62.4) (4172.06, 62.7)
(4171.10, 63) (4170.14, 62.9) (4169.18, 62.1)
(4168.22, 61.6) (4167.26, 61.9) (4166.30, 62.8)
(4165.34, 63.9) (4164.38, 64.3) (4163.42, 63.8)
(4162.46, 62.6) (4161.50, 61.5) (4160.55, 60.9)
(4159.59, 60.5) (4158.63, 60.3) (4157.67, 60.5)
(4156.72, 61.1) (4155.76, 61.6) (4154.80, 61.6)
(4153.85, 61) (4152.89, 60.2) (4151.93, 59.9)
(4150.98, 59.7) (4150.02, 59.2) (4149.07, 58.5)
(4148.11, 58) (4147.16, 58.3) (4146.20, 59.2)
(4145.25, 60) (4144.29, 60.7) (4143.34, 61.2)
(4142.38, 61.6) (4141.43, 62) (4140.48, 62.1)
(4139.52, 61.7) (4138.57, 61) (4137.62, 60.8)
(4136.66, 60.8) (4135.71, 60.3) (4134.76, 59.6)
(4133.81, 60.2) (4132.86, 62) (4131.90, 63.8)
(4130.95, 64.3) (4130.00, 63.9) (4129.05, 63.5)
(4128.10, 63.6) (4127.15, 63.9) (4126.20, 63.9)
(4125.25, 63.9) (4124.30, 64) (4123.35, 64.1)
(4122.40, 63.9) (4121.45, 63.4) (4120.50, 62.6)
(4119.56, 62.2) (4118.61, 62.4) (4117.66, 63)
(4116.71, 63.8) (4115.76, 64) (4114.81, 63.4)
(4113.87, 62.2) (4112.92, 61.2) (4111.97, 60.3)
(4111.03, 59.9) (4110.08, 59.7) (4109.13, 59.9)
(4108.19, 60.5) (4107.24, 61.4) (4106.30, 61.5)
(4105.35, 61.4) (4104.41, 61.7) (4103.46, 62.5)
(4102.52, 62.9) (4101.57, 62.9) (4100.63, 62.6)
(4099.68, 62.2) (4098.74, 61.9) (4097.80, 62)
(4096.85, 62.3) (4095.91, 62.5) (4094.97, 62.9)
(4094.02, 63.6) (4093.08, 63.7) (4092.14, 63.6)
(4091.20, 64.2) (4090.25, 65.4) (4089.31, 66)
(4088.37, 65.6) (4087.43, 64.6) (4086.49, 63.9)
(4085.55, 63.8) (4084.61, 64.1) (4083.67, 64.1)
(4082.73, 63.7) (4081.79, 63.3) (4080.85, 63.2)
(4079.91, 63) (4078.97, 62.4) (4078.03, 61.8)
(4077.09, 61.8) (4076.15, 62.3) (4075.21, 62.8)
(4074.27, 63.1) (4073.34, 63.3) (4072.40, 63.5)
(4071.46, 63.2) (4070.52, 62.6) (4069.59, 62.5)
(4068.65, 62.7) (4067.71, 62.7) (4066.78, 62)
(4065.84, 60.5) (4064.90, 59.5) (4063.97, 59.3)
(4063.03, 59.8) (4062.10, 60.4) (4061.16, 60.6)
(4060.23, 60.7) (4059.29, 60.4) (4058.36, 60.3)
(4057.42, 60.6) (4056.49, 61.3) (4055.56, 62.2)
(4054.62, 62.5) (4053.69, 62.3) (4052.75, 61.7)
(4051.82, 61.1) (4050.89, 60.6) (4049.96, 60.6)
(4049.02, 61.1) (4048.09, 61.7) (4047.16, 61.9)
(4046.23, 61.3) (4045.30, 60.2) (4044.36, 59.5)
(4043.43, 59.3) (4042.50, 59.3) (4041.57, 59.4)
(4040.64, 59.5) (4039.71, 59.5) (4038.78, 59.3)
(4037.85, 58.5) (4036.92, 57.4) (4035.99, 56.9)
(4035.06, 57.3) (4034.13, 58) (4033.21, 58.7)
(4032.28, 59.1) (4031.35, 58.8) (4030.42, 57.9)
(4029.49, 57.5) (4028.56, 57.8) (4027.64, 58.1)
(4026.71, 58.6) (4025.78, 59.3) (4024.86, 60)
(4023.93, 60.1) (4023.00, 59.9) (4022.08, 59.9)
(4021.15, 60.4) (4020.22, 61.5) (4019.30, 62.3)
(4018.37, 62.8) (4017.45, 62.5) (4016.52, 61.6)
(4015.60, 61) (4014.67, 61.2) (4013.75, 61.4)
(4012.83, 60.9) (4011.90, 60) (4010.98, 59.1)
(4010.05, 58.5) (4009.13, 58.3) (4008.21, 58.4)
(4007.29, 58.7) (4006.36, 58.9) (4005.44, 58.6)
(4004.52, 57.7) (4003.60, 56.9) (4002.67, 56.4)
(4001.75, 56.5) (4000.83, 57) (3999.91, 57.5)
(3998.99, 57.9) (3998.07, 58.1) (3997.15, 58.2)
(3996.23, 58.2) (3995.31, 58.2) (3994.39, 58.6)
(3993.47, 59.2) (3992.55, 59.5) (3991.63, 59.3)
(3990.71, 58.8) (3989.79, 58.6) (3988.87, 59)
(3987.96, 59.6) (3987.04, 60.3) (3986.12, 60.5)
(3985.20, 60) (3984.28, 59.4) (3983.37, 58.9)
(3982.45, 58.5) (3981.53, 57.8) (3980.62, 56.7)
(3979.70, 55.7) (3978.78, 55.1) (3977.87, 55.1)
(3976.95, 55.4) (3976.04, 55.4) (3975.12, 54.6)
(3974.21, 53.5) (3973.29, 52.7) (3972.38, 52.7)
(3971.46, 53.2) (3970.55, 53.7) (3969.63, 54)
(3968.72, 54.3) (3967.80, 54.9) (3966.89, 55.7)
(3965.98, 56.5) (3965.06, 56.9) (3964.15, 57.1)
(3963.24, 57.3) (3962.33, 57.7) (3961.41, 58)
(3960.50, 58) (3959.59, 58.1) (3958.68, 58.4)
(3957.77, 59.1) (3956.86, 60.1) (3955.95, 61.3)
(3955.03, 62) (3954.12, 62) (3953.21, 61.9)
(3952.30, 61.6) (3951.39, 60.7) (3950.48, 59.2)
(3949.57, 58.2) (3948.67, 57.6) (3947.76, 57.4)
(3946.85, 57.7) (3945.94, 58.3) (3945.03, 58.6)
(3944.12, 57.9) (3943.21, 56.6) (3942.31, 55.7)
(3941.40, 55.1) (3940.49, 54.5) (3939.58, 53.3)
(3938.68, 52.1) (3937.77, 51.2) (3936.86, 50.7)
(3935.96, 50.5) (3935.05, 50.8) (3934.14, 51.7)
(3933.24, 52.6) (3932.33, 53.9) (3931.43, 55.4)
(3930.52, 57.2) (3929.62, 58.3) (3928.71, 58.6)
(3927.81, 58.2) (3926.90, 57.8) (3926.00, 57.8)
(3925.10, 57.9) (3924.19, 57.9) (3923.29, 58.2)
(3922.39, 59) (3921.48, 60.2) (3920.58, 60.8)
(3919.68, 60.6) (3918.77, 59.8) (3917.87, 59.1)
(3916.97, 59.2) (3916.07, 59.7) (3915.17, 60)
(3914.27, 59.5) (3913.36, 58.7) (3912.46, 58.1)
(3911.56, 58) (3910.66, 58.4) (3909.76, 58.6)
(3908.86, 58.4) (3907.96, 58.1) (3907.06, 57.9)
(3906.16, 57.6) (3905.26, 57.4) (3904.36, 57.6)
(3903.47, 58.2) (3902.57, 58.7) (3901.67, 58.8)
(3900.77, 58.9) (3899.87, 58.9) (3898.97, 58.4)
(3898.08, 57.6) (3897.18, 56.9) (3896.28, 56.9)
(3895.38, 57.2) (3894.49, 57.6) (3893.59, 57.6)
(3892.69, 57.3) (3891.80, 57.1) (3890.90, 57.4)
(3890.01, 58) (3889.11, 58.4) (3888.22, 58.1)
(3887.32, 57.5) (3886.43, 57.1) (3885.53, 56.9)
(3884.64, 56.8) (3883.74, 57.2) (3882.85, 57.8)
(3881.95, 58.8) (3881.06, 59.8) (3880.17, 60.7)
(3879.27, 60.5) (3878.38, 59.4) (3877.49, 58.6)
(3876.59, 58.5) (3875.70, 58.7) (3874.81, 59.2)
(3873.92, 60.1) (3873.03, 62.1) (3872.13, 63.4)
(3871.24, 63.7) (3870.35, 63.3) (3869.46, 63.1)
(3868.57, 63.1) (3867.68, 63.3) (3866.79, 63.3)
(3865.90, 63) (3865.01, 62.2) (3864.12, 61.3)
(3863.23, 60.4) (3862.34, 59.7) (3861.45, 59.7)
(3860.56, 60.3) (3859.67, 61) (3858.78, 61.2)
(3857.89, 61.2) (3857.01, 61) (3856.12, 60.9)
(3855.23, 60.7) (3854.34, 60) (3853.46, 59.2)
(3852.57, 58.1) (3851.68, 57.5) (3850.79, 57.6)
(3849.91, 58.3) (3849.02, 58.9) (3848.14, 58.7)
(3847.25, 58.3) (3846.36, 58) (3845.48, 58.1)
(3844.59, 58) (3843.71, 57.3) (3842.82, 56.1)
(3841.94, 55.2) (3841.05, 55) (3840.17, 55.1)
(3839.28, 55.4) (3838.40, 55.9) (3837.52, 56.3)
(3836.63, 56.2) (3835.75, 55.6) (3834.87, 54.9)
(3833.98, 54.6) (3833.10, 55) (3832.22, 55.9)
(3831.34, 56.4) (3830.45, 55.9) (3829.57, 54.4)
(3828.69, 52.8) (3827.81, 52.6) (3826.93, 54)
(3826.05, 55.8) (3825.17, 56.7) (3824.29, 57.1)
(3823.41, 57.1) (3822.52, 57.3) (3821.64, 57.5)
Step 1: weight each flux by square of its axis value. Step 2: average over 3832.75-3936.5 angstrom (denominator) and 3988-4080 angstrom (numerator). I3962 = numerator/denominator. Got 1.11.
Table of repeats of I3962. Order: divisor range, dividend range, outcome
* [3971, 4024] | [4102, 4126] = 1.13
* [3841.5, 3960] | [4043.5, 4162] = 1.17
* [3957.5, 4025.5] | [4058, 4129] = 1.13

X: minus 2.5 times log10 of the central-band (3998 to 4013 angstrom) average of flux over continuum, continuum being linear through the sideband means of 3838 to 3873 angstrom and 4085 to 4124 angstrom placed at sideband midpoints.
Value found 0.061 mag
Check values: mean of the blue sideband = 59.7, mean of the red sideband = 62.7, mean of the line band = 58.1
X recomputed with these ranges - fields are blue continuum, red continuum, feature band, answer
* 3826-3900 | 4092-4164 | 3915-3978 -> 0.05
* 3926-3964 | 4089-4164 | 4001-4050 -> 0.00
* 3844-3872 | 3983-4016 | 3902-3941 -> 0.05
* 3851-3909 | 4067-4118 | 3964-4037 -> 0.06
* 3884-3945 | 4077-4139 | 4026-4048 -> 0.03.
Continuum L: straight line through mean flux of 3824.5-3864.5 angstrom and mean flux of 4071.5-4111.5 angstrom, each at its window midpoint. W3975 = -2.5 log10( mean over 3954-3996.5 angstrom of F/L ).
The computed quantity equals 0.05 mag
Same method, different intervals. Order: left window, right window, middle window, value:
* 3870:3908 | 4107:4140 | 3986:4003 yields 0.03 mag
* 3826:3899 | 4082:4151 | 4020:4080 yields 0.01 mag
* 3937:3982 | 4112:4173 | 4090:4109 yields -0.03 mag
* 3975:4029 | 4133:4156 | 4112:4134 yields -0.05 mag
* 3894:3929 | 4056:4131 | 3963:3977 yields 0.09 mag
